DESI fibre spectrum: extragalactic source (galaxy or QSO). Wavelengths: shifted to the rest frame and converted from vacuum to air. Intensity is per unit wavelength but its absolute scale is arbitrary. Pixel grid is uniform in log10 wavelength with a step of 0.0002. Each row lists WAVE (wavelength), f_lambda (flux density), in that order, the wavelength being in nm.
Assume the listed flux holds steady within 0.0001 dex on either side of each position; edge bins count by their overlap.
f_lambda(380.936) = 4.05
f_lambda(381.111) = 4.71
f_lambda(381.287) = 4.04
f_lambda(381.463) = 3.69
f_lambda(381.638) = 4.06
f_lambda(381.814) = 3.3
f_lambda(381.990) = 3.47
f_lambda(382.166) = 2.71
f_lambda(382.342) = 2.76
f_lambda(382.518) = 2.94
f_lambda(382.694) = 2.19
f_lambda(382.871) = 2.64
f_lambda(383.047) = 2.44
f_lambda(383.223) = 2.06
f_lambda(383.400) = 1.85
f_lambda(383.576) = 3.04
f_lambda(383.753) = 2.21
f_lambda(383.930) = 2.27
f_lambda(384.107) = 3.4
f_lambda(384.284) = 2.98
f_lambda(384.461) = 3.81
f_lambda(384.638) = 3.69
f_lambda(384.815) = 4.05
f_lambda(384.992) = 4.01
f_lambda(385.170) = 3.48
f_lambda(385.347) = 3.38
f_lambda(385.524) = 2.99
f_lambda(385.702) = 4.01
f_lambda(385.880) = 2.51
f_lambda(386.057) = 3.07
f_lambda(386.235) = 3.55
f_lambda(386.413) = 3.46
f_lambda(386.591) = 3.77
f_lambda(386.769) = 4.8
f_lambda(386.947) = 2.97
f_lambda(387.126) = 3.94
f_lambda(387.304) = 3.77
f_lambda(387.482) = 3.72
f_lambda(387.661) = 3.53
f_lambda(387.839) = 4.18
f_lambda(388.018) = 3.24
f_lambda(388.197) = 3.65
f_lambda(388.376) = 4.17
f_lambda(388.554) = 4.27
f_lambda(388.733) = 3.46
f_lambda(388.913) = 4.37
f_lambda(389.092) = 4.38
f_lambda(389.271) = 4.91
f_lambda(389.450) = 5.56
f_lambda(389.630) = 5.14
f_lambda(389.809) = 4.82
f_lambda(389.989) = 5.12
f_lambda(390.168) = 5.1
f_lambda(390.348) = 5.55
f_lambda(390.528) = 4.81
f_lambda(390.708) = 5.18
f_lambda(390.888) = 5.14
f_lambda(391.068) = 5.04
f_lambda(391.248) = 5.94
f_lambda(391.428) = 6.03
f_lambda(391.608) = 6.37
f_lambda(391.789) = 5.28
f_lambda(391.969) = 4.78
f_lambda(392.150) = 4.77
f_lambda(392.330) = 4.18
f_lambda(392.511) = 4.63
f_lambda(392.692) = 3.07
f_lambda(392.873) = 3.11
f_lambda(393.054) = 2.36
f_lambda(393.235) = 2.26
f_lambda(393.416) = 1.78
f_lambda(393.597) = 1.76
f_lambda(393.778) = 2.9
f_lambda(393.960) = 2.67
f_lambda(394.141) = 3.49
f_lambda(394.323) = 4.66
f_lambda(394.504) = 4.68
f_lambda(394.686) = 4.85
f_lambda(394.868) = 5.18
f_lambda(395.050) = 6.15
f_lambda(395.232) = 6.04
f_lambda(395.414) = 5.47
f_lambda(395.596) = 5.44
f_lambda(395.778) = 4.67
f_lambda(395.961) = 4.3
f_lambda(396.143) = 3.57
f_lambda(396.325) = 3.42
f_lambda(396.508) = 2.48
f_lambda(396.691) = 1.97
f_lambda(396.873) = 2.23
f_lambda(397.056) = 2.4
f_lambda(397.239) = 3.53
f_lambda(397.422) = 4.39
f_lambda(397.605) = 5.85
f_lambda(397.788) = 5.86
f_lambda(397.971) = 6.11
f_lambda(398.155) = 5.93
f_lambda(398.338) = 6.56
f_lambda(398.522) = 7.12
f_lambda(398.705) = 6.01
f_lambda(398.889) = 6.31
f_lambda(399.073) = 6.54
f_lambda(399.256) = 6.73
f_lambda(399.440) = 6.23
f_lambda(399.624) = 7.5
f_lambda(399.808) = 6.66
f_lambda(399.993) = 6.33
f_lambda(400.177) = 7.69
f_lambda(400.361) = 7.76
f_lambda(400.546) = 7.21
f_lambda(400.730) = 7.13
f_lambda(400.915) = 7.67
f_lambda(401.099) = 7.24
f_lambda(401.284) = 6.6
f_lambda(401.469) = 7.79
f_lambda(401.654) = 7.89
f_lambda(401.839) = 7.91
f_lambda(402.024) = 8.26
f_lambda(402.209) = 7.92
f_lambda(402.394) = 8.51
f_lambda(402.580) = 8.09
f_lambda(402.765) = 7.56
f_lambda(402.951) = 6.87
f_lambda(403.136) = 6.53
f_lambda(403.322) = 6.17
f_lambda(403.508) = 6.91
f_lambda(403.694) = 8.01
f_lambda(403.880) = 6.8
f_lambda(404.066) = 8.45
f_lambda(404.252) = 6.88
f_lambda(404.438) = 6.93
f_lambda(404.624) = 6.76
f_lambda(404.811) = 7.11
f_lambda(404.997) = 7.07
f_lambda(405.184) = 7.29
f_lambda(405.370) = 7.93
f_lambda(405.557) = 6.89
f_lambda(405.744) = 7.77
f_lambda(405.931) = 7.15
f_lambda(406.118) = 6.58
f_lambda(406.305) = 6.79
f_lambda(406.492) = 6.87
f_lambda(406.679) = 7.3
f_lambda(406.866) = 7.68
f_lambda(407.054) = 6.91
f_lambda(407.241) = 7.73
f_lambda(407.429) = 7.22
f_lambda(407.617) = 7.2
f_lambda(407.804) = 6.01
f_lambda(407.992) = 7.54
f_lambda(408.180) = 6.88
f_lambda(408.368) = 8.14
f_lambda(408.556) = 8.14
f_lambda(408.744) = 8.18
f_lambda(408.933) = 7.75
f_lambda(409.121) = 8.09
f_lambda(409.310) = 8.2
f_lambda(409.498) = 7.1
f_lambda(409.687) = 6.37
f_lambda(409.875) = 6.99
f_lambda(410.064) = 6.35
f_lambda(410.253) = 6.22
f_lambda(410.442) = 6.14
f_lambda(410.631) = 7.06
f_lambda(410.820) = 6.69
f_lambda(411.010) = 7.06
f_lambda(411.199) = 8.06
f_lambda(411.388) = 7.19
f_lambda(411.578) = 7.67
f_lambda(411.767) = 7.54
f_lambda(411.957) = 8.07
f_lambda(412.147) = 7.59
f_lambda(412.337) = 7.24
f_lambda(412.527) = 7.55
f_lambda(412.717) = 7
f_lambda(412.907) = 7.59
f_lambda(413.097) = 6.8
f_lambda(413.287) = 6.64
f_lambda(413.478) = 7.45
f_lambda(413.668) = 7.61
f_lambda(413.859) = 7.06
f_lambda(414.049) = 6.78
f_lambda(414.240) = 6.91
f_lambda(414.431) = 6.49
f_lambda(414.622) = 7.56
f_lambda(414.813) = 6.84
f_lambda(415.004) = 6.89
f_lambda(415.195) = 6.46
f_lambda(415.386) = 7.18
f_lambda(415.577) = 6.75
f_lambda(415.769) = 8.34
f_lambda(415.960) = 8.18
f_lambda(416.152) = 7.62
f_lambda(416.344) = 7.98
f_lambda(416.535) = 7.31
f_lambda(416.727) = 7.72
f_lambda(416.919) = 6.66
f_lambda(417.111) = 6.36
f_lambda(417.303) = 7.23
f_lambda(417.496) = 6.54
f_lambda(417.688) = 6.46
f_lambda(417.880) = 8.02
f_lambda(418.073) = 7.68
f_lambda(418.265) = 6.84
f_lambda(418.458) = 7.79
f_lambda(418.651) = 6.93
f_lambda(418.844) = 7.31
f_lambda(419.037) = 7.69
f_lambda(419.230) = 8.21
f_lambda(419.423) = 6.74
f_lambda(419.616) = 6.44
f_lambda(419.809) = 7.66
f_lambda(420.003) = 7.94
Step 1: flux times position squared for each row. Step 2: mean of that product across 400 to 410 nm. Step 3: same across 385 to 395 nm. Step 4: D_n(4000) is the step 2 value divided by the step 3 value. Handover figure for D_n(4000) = 1.9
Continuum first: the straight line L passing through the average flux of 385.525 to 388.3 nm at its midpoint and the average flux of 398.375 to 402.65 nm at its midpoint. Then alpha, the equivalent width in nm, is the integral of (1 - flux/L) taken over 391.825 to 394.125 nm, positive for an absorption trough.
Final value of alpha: 0.856 nm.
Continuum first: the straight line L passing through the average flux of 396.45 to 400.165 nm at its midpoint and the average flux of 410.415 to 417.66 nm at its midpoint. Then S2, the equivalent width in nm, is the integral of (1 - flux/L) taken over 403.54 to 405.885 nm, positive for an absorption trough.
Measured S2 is -0.44 nm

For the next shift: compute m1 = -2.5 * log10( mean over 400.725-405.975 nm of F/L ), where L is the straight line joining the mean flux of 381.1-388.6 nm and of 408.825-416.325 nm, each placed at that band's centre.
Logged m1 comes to -0.24 mag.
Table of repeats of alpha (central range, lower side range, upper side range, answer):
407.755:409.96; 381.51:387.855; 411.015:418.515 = -0.34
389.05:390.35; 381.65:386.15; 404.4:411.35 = -0.33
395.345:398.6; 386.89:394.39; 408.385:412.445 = 0.45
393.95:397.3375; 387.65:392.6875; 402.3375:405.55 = 0.96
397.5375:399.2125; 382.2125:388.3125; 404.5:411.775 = -0.23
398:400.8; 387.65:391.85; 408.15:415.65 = -0.43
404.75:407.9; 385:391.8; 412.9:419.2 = -0.49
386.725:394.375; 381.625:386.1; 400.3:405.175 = 0.51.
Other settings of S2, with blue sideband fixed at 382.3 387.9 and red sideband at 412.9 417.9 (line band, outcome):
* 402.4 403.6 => -0.34 nm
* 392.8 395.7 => 0.33 nm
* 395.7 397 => 0.41 nm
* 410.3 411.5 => -0.08 nm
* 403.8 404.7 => -0.23 nm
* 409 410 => -0.15 nm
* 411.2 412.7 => -0.19 nm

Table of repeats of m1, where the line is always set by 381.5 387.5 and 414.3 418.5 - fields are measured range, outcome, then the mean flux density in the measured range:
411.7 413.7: -0.09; 7.36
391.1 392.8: -0.20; 4.99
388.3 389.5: -0.17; 4.41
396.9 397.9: 0.13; 4.3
